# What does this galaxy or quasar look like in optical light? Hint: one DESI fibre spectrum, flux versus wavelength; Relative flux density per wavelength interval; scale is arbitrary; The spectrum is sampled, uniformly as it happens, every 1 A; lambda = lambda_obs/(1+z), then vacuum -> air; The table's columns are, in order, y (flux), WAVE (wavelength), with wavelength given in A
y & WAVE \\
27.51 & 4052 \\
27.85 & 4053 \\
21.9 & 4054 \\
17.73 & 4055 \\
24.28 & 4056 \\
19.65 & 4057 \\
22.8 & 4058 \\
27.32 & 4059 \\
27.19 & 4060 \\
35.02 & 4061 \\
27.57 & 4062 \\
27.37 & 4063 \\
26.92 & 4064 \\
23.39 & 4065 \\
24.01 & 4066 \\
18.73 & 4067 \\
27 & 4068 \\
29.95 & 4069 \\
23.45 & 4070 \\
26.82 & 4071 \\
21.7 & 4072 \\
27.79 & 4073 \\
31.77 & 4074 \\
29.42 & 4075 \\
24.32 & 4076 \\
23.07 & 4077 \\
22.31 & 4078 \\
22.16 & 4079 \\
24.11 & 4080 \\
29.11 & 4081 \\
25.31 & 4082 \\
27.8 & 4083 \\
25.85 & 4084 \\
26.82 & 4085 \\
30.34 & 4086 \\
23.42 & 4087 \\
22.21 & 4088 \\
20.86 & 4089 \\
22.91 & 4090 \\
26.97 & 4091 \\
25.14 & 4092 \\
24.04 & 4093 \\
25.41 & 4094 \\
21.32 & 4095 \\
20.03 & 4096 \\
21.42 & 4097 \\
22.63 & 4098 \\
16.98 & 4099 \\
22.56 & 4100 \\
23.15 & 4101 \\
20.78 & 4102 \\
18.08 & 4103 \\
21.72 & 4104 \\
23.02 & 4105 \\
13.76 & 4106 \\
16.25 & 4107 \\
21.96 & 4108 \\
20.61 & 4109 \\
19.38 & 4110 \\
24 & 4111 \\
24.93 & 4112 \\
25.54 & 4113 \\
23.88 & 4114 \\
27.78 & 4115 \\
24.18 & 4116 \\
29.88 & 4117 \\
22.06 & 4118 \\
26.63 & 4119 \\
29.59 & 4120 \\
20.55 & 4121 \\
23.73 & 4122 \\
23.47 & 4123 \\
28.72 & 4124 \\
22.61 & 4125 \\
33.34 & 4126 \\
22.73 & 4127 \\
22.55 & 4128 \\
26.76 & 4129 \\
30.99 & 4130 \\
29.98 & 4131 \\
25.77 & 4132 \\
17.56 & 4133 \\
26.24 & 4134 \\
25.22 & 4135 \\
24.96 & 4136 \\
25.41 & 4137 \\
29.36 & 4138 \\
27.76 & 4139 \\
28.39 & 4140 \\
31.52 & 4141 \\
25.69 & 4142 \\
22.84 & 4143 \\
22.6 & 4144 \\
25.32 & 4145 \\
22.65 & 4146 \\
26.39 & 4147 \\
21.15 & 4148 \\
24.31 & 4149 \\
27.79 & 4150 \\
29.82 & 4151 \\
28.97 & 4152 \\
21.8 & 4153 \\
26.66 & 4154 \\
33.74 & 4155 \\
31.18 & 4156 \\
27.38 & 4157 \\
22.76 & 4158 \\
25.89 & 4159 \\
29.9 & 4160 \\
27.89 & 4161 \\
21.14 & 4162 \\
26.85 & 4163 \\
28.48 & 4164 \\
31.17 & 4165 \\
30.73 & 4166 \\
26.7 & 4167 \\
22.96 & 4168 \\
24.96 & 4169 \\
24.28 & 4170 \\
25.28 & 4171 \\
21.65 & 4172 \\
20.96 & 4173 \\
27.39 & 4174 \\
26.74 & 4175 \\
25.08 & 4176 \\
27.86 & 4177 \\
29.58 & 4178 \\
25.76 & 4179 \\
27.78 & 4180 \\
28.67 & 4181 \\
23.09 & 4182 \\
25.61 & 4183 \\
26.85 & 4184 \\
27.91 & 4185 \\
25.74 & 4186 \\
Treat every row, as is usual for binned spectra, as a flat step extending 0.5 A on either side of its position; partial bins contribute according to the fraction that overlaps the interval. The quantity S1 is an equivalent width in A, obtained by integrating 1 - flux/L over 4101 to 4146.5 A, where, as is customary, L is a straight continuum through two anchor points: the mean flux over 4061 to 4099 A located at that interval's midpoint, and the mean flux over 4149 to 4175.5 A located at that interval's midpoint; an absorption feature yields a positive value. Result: 2.5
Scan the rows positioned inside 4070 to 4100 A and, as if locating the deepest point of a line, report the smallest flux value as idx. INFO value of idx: 16.98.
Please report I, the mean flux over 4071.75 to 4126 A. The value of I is 23.9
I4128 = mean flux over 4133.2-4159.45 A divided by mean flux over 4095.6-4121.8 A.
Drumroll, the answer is 1.2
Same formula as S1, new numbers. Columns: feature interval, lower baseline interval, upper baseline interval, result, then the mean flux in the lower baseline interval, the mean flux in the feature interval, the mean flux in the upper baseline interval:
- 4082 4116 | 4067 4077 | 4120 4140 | 4.2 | 26.3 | 22.8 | 25.8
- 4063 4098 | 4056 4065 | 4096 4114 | -1.3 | 26.4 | 24.9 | 21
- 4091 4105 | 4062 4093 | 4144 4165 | 2.0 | 25.4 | 22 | 26.5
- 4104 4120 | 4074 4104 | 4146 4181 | 1.0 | 23.8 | 23.1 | 26.5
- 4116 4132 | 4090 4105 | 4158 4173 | -1.7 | 22.2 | 26.2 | 26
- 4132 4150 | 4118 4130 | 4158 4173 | 0.4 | 25.6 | 25.2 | 26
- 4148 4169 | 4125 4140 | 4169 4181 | -0.9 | 26.3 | 27.1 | 25.8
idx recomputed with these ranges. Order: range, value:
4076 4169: 13.76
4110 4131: 19.38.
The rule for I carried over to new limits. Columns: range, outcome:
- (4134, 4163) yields 26.4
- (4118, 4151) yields 25.7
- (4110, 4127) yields 25.4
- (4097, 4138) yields 23.8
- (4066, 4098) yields 24.8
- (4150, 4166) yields 27.7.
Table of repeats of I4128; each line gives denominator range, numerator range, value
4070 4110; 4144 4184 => 1.12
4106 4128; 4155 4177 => 1.09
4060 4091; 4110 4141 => 1.00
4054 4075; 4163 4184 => 1.03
